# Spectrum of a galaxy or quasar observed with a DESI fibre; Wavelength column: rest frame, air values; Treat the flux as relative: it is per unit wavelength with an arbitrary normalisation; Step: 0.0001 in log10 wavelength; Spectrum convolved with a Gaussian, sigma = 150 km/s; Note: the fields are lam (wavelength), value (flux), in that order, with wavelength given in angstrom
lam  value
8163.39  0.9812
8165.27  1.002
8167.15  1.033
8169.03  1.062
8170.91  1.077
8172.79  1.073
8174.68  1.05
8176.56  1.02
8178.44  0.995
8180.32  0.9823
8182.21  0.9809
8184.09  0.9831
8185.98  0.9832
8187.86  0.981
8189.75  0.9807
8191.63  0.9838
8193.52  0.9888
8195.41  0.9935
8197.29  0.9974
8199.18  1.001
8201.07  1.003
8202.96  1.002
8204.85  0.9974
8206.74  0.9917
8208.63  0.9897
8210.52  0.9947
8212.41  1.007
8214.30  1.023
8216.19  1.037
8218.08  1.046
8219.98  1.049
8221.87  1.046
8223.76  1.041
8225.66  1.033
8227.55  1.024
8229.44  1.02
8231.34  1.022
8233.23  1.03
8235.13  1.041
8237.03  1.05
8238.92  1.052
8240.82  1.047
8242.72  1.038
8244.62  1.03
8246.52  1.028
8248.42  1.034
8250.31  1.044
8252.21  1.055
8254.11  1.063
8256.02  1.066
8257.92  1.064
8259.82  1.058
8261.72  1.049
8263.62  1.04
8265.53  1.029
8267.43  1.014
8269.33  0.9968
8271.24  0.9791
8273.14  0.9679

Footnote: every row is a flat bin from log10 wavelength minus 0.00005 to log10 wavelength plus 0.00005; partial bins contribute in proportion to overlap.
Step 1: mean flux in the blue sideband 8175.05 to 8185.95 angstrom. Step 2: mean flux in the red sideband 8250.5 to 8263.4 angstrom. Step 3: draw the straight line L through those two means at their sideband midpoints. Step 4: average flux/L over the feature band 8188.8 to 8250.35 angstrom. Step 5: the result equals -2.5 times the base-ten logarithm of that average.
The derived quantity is 0.01 mag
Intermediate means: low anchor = 0.995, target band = 1.02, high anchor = 1.06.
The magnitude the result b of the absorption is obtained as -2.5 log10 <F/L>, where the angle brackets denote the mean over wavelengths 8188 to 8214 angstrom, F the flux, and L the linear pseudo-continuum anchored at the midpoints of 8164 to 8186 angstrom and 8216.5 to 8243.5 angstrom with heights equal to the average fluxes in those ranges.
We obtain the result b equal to 0.04 mag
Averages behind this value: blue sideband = 1.02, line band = 0.995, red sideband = 1.04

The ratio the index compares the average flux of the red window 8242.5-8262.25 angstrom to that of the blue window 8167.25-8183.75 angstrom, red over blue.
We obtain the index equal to 1.0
